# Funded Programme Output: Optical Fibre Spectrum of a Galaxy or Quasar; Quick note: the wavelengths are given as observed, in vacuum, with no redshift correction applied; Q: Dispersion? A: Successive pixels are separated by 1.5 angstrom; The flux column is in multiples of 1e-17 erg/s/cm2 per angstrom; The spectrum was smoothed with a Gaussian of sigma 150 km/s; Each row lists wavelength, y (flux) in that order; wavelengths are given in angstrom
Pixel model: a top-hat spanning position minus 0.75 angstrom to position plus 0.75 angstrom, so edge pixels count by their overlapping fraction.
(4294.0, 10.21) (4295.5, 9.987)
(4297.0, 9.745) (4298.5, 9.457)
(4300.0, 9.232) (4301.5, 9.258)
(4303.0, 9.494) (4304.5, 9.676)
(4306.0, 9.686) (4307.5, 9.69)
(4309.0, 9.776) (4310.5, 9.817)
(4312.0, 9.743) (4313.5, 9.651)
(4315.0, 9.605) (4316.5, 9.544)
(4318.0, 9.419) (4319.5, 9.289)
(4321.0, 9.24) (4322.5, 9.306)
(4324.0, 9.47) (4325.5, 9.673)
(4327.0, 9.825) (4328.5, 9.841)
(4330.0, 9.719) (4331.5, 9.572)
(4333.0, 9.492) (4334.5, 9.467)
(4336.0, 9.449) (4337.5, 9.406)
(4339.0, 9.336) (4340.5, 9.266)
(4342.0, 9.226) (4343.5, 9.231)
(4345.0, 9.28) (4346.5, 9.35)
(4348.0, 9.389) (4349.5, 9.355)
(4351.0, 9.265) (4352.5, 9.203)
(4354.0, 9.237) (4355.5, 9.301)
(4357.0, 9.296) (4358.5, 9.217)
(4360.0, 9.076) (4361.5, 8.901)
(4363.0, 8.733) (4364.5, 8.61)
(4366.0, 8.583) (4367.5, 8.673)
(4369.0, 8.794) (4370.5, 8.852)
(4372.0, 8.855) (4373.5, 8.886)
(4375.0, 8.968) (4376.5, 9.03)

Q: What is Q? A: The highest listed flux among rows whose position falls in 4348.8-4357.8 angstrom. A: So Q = 9.355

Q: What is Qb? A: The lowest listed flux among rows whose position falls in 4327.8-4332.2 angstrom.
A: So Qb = 9.572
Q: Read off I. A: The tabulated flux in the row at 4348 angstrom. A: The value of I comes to 9.389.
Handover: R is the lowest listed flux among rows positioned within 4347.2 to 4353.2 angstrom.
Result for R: 9.203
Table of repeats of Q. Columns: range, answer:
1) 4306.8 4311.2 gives 9.817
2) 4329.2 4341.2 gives 9.719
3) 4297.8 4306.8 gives 9.686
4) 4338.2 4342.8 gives 9.336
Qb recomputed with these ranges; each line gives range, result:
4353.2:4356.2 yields 9.237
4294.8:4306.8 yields 9.232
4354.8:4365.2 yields 8.61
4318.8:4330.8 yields 9.24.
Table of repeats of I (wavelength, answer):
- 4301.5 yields 9.258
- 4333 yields 9.492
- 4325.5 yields 9.673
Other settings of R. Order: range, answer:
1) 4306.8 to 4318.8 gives 9.419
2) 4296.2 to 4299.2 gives 9.457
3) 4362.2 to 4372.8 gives 8.583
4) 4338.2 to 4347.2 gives 9.226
